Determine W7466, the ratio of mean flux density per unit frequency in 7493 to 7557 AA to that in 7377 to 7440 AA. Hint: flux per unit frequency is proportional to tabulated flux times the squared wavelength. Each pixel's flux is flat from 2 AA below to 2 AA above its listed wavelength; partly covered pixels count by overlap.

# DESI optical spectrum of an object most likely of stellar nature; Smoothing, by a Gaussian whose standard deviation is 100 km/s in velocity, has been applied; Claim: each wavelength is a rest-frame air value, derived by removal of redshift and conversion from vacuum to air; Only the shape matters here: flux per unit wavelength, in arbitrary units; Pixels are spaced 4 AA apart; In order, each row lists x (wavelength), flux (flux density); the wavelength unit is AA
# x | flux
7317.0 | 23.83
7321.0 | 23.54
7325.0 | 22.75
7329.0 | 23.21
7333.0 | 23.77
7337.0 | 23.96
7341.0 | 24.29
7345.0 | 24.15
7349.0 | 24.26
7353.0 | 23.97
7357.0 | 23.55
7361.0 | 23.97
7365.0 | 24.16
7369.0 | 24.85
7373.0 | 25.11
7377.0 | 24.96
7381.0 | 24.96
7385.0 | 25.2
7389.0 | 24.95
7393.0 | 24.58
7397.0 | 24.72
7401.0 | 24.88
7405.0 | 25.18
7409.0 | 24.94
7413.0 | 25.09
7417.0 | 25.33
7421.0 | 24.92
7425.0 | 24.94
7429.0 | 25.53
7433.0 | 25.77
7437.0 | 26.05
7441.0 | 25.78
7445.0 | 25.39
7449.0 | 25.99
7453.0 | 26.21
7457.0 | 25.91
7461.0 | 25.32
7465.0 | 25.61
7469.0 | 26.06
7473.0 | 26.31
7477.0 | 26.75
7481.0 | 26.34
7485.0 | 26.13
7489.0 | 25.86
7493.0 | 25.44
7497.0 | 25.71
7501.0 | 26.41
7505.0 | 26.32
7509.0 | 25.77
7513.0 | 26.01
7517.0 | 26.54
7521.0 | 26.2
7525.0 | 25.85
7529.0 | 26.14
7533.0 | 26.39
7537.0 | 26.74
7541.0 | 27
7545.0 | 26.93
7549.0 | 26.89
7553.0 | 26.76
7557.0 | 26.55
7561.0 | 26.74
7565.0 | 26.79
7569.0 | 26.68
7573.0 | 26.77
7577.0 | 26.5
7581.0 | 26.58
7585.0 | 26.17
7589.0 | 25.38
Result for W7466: 1.08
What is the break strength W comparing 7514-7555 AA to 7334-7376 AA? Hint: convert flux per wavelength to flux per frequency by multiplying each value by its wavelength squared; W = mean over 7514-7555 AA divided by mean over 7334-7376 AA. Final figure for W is 1.1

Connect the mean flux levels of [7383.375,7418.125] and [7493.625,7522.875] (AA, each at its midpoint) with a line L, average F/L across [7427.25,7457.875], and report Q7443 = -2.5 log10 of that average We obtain -0.02 mag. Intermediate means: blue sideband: 25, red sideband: 26.1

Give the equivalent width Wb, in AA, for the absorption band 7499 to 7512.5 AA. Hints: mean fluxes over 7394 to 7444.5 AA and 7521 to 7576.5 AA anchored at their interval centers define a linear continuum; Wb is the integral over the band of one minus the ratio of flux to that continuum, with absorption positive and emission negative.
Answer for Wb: 0.0 AA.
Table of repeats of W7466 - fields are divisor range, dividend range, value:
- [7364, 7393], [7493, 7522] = 1.09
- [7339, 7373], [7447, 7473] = 1.10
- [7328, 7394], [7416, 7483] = 1.08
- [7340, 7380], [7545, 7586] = 1.16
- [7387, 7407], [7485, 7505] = 1.07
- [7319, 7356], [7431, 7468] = 1.12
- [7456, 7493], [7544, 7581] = 1.05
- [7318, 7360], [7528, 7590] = 1.19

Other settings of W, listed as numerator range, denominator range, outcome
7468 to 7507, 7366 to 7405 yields 1.08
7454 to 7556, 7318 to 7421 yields 1.11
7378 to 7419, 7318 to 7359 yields 1.07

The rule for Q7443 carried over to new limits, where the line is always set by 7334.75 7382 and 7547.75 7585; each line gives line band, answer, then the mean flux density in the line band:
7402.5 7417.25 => -0.008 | 25.1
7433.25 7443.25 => -0.028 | 25.9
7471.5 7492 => -0.022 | 26.2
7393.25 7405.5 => -0.002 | 24.8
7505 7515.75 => 0.001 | 26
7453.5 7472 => -0.012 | 25.8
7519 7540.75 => -0.003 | 26.3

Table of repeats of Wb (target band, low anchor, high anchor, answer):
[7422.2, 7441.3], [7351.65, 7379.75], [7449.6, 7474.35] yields -0.11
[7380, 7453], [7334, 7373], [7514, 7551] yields -0.79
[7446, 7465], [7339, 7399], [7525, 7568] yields -0.19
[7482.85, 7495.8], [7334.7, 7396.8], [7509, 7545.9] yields 0.06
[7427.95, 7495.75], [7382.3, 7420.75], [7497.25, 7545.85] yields -0.68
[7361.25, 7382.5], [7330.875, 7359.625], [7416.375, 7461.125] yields -0.25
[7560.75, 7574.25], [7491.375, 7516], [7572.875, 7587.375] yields -0.19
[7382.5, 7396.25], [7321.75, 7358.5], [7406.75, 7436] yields -0.13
